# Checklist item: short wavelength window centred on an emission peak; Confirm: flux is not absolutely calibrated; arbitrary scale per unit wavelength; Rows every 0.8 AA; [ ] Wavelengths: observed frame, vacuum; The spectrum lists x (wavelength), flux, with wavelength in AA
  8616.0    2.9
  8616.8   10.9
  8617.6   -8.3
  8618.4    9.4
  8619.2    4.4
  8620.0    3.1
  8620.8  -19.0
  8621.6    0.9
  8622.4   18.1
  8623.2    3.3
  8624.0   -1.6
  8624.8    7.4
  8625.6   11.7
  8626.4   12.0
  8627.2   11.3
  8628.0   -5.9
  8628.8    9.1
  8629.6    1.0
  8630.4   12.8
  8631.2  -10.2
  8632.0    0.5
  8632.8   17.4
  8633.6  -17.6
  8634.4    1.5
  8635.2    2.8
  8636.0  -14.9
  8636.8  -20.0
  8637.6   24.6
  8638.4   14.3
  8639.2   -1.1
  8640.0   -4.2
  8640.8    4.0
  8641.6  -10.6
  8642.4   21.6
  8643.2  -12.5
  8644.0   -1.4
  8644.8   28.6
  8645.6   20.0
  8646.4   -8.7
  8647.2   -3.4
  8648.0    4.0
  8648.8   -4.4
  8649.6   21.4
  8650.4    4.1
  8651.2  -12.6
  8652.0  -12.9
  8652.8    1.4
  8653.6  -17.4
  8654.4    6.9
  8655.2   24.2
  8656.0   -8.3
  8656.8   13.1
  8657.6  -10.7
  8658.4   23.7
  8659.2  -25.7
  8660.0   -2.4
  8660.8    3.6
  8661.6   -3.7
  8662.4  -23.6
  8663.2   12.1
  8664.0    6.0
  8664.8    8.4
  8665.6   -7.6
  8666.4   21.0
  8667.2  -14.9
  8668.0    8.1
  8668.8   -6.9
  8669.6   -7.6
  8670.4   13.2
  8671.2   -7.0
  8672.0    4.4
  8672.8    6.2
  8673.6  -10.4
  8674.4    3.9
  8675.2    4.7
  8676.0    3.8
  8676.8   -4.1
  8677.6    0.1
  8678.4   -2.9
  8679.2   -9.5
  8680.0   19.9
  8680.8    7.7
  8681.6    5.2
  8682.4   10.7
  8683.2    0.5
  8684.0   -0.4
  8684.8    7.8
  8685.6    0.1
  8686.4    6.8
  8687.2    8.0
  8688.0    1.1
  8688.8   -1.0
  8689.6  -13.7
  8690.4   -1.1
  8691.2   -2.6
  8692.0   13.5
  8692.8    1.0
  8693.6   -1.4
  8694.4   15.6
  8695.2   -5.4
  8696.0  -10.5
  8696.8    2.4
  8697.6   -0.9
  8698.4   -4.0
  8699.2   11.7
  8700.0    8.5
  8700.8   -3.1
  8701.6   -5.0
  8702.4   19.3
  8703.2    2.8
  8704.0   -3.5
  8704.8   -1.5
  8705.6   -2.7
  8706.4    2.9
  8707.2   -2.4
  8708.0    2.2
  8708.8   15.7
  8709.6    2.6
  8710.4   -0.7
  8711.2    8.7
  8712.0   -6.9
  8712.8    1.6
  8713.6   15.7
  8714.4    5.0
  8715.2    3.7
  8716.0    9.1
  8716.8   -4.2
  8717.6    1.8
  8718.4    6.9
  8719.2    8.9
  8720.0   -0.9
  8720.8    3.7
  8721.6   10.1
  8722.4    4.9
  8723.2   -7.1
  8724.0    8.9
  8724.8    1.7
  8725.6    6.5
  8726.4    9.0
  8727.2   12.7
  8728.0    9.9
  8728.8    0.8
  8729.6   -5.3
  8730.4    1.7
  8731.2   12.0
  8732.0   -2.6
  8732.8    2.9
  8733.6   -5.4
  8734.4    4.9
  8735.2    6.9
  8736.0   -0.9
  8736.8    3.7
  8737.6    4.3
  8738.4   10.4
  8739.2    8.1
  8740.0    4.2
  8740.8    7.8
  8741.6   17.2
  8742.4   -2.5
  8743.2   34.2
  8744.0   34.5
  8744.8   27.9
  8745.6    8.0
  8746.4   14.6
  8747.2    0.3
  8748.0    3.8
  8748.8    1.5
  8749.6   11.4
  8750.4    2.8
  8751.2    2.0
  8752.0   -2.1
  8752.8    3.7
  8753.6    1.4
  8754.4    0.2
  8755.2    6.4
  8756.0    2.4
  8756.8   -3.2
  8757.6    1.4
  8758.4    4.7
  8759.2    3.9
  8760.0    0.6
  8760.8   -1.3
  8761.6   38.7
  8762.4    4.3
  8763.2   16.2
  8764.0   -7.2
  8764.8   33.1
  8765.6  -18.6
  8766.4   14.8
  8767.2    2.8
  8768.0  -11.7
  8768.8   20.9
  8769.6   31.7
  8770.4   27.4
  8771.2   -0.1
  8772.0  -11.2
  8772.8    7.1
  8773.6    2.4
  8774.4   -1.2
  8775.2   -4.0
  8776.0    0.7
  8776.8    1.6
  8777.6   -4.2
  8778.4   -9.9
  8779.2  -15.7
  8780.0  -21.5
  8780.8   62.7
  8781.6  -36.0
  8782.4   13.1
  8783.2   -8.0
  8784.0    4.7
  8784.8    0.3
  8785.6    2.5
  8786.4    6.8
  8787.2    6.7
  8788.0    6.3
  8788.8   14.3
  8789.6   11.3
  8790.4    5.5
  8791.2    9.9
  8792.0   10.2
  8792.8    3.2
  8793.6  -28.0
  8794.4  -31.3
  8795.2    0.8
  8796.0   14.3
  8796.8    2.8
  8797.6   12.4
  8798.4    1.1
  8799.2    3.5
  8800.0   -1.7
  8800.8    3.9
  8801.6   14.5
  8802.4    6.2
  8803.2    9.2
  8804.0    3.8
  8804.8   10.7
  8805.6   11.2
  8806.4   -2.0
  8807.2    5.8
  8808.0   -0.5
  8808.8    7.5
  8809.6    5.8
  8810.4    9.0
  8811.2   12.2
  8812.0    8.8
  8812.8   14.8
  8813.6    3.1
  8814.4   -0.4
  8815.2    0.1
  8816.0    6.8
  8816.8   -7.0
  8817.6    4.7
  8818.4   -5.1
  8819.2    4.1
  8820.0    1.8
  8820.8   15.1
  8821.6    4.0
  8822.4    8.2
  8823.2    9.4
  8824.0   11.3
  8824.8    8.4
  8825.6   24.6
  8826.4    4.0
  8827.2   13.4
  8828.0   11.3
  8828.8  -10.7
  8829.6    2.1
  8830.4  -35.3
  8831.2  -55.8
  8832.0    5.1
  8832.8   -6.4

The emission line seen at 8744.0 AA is Hgamma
